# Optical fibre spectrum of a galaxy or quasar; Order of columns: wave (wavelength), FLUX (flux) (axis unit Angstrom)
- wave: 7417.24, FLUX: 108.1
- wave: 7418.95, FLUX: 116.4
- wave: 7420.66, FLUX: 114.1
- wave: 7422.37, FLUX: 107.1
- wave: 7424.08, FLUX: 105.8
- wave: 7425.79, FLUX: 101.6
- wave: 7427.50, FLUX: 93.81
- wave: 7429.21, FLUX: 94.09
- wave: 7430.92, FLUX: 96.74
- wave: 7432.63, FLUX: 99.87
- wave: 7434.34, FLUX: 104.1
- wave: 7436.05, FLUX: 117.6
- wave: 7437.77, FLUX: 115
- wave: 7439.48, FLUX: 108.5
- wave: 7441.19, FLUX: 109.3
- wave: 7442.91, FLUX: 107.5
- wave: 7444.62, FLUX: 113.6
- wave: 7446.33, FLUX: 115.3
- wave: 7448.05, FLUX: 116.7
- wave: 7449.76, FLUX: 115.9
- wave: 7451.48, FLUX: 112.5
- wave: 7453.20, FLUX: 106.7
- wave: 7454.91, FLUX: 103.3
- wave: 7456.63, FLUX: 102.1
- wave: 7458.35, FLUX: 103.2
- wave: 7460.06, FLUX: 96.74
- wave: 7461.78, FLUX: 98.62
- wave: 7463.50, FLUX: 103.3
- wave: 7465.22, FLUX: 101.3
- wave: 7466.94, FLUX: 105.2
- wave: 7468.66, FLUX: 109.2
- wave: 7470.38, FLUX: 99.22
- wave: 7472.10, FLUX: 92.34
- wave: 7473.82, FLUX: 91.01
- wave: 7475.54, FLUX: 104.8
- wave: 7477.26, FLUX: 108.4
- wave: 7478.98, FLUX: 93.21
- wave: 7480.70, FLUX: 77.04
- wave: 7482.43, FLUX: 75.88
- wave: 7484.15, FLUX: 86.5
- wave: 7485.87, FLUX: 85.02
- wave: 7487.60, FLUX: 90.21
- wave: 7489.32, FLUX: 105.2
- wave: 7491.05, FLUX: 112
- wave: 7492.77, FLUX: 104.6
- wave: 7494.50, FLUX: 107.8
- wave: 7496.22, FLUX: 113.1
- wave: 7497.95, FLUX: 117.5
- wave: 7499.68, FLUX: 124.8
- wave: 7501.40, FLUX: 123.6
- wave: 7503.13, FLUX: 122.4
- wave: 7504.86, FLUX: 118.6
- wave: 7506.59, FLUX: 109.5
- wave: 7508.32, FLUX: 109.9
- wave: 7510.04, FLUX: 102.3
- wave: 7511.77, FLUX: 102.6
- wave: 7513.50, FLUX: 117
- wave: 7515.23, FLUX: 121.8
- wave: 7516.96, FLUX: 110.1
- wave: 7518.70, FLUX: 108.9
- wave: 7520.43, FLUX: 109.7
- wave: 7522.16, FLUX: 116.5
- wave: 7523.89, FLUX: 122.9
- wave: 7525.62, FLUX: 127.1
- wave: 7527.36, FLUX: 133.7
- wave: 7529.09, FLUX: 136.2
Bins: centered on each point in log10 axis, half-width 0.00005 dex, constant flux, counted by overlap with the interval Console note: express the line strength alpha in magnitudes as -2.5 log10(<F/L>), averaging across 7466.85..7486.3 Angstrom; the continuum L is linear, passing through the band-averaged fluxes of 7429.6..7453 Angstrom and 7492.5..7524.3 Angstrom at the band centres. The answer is 0.19 mag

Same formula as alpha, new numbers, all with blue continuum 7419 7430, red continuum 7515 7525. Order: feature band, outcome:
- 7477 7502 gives 0.10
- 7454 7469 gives 0.06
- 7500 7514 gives 0.00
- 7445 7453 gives -0.08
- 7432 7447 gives -0.05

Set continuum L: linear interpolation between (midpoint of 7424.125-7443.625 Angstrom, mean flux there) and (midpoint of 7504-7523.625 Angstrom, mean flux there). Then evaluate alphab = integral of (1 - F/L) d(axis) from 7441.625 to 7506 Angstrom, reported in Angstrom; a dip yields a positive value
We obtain 2.2 Angstrom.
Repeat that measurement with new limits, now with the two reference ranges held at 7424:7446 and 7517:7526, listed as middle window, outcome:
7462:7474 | 0.96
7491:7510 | -0.19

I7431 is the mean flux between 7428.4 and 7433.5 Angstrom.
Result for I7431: 97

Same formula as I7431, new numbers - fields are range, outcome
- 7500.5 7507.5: 118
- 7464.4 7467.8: 103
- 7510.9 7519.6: 112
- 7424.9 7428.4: 97.7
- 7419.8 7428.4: 104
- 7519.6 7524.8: 117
